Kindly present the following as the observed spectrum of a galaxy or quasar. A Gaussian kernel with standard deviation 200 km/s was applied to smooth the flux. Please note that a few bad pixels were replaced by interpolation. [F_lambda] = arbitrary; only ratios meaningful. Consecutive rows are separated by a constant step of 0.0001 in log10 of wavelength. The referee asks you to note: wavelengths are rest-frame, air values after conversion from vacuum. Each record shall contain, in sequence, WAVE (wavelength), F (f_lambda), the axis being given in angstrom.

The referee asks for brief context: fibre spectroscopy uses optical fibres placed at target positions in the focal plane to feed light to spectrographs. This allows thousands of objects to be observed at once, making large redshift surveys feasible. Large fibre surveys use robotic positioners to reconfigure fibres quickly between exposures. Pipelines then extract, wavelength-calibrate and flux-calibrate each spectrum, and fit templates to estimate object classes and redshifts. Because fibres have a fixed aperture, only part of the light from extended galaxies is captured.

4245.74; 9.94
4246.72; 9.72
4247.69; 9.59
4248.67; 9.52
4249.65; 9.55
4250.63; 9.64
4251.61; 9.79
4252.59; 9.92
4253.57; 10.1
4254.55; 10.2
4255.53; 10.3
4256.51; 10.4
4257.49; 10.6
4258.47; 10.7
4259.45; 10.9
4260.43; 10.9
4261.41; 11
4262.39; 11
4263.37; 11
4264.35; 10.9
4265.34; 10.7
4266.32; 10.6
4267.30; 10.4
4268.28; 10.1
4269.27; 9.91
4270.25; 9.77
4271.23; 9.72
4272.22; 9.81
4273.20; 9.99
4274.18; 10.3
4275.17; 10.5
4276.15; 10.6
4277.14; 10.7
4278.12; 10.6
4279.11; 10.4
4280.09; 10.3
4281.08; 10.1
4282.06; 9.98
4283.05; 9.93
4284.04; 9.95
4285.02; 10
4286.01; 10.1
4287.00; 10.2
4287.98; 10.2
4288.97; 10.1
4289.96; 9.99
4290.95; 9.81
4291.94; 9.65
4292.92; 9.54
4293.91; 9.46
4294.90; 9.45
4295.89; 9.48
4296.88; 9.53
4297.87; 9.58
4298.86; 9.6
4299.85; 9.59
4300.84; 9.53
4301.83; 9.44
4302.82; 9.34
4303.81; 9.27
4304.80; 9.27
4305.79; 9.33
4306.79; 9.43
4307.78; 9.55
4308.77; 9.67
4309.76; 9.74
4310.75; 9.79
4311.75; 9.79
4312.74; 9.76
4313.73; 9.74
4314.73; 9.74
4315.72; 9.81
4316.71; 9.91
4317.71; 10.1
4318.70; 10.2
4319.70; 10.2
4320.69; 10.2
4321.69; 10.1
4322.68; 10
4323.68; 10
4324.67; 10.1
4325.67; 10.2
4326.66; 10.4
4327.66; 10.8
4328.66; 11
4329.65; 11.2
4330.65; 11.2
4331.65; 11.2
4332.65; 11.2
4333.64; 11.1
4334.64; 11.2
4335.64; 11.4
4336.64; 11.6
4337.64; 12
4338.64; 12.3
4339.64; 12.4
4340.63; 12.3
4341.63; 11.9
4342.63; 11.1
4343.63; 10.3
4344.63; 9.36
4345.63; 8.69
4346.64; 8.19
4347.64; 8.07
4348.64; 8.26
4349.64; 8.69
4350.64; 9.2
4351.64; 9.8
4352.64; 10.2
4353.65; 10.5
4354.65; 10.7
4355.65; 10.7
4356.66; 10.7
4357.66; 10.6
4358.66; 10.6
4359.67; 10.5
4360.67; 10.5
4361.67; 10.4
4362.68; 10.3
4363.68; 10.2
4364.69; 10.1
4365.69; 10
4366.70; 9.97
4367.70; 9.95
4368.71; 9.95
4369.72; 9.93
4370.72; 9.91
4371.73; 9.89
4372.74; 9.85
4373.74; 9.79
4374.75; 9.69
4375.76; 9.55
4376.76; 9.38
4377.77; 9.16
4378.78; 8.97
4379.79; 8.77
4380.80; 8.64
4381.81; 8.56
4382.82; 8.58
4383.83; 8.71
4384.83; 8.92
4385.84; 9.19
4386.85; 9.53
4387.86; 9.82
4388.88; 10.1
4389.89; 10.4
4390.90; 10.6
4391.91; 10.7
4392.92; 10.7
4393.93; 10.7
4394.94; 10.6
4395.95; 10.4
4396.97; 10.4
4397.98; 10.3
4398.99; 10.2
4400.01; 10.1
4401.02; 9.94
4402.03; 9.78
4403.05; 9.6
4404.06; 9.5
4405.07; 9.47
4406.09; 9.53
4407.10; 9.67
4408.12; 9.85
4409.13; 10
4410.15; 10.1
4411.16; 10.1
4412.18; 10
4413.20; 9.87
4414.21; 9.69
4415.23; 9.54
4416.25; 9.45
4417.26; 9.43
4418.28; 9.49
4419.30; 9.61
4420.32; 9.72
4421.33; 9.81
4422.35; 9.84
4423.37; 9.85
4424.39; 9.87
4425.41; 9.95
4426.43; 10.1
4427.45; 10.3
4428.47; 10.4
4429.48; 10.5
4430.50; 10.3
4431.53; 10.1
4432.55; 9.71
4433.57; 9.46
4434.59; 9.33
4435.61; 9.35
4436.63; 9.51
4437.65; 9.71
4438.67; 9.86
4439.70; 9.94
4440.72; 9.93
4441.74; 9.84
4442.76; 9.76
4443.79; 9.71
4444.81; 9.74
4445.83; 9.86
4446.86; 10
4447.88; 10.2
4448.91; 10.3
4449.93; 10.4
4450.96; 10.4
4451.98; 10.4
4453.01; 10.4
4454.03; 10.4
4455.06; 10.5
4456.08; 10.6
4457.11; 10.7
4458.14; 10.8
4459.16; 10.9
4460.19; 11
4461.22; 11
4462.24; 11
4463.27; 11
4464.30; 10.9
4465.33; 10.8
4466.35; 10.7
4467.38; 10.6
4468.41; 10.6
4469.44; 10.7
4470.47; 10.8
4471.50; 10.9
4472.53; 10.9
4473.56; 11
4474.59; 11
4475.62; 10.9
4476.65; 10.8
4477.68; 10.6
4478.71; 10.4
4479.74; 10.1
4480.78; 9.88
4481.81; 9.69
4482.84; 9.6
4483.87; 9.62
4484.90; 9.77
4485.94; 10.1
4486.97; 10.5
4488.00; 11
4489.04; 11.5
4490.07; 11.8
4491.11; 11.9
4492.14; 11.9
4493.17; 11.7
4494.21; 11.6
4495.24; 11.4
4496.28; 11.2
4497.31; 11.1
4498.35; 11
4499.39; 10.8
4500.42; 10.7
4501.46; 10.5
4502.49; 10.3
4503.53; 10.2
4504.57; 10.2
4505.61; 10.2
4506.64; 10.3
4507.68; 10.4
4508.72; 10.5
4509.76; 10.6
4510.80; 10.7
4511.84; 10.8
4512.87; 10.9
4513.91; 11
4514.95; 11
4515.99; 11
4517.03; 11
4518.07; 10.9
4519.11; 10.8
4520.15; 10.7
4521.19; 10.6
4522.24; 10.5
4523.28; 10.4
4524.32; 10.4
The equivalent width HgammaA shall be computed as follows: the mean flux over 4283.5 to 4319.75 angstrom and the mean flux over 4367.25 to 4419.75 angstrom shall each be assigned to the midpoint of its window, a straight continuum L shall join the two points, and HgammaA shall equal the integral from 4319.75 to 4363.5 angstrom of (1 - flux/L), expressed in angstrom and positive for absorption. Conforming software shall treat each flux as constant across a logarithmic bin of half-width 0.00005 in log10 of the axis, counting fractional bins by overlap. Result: -3.41 angstrom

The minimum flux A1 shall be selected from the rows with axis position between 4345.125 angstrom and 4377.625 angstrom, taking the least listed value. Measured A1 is 8.07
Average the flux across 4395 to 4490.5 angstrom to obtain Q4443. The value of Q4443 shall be 10.2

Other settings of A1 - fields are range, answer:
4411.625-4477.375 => 9.33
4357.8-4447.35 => 8.56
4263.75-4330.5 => 9.27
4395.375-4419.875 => 9.43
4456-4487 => 9.6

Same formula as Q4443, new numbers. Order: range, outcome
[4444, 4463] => 10.5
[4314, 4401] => 10.2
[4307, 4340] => 10.5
